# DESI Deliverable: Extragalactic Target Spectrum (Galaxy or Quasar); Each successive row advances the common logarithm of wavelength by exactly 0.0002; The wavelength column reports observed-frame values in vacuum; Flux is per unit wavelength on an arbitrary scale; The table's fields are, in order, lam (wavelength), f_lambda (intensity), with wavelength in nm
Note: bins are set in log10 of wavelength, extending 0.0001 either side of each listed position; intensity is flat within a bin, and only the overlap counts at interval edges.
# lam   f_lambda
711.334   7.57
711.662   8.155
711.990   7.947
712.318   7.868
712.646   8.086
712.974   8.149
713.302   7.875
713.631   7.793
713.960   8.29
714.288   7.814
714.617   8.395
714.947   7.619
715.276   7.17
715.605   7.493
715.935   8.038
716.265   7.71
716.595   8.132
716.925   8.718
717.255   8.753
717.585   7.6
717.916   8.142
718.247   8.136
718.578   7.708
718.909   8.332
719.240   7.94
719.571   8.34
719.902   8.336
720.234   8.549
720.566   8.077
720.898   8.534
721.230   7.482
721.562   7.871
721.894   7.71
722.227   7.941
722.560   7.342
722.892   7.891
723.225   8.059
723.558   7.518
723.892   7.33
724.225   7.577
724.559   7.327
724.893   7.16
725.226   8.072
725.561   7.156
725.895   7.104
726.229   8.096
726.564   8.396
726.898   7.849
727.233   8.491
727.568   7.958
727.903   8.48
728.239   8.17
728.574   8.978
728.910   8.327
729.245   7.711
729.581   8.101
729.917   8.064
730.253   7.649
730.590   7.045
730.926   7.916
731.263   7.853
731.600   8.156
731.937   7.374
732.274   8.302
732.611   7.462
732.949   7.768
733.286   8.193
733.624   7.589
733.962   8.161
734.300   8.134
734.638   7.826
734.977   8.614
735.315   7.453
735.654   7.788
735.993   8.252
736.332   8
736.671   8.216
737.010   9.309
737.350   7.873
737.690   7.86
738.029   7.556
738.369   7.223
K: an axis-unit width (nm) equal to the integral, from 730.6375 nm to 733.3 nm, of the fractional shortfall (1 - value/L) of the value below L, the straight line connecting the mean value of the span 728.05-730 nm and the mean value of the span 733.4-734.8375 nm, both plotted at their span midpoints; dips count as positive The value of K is 0.082 nm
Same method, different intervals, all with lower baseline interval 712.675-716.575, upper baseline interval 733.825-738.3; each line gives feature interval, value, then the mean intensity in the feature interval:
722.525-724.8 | 0.11 nm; 7.58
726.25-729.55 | -0.11 nm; 8.25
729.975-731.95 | 0.07 nm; 7.71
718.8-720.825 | -0.09 nm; 8.27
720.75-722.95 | 0.03 nm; 7.82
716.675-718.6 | -0.08 nm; 8.21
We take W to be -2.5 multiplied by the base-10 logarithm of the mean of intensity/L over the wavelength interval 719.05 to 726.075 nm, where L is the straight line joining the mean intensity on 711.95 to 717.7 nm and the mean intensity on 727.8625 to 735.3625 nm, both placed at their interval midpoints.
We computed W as 0.027 mag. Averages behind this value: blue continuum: 7.97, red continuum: 7.97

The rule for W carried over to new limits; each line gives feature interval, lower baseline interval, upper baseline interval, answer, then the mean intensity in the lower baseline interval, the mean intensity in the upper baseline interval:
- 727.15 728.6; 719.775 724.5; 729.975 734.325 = -0.071 mag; 7.85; 7.81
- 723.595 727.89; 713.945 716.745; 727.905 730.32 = 0.051 mag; 7.83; 8.19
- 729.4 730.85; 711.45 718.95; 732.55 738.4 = 0.036 mag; 7.99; 7.99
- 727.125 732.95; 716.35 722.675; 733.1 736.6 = 0.006 mag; 8.09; 8.01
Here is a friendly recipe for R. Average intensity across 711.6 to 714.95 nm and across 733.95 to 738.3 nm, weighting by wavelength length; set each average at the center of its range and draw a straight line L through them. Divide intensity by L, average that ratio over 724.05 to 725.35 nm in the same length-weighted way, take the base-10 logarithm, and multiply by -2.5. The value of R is 0.072 mag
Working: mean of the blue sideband 8.01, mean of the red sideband 8.06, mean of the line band 7.52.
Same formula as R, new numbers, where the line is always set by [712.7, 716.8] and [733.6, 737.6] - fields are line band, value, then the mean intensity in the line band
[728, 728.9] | -0.06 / 8.52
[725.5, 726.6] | 0.05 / 7.66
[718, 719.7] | -0.02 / 8.09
